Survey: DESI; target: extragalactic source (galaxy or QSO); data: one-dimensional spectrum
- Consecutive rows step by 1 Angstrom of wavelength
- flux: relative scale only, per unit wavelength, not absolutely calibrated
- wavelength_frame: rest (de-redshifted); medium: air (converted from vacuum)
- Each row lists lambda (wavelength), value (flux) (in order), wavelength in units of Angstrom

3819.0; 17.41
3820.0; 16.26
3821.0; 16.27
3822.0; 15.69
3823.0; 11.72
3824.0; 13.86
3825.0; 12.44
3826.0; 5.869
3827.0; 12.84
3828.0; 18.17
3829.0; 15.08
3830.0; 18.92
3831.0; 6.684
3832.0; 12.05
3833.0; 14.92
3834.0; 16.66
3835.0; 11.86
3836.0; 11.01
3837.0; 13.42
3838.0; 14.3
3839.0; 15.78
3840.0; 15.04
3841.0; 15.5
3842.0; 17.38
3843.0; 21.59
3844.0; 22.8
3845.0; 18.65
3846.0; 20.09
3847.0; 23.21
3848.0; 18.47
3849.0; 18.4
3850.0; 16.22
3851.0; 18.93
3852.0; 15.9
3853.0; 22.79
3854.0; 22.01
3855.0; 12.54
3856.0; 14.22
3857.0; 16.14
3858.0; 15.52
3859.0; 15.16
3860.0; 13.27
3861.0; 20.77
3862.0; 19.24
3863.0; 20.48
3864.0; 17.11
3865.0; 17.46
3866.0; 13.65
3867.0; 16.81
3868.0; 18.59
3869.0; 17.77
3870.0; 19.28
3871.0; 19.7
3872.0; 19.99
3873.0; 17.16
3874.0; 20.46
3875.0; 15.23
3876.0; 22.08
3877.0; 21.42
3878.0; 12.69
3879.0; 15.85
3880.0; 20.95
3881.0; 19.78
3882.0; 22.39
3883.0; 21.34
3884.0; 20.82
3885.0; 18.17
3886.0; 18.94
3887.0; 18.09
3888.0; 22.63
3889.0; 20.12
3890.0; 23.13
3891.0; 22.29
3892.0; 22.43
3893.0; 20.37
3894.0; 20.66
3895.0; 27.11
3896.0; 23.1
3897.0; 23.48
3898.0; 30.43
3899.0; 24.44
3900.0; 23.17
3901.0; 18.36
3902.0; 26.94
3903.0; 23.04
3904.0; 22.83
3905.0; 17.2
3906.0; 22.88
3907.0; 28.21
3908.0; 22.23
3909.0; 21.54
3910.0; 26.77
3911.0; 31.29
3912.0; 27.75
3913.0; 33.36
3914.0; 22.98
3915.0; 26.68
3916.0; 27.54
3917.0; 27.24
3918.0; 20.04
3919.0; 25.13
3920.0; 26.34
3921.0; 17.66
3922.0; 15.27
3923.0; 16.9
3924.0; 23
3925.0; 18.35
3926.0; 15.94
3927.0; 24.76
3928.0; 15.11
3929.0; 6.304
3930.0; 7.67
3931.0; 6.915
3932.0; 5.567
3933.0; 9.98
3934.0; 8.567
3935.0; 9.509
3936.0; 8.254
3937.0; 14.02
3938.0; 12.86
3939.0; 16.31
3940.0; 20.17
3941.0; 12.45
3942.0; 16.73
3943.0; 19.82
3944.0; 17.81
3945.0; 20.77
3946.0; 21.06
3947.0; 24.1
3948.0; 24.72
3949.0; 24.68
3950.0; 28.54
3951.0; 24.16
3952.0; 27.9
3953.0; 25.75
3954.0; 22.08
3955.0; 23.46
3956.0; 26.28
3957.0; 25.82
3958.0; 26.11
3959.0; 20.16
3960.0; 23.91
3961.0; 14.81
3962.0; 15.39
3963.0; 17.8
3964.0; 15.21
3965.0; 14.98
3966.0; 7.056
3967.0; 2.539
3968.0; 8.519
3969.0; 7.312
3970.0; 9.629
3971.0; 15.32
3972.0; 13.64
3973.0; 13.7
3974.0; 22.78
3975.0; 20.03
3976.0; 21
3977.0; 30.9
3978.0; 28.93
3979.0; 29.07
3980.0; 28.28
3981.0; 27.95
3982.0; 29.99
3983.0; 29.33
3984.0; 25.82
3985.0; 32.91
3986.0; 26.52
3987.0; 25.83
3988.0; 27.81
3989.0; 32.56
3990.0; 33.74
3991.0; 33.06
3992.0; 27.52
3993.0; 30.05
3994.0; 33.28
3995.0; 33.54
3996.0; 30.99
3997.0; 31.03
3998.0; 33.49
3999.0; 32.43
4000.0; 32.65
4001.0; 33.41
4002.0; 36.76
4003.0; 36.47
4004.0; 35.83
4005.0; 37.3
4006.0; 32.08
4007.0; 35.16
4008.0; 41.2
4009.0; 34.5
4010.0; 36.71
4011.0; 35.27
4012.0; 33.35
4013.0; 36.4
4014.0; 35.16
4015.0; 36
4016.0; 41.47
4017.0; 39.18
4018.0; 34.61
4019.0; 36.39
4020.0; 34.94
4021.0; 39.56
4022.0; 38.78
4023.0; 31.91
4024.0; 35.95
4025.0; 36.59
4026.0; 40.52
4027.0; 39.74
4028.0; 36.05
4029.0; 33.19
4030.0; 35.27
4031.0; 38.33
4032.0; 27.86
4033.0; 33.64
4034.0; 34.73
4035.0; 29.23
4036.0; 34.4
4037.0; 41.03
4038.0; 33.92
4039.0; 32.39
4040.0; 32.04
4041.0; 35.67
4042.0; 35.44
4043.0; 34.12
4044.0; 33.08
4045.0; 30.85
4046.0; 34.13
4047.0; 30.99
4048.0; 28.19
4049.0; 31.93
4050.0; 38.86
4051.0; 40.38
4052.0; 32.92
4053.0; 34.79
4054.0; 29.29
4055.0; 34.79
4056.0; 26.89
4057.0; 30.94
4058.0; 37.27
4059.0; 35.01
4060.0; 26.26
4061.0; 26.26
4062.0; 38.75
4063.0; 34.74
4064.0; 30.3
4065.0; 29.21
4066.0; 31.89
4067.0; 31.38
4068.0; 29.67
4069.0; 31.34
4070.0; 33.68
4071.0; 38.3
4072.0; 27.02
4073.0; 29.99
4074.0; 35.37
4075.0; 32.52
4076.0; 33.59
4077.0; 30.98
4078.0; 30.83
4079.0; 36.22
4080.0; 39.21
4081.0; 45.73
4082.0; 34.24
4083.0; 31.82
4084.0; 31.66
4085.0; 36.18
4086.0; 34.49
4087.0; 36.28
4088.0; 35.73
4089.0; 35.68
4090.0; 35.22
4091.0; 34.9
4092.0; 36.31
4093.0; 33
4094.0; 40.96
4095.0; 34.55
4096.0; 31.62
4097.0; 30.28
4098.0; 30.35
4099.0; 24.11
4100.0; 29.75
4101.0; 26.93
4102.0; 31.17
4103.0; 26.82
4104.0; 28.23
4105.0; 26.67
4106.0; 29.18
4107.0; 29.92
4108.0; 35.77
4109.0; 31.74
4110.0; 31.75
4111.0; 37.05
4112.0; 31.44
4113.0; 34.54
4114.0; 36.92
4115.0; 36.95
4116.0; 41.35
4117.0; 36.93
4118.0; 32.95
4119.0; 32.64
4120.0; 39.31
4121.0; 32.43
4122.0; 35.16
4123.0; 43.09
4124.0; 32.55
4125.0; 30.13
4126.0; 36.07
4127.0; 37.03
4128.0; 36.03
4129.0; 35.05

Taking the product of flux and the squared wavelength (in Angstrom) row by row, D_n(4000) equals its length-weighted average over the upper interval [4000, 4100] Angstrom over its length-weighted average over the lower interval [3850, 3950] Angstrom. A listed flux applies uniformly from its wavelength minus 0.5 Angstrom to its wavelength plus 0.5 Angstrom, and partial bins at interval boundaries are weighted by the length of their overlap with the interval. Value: 1.89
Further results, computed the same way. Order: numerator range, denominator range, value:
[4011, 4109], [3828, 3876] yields 2.19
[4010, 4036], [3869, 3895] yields 1.93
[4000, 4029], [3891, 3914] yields 1.58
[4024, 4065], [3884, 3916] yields 1.54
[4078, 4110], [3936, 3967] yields 1.80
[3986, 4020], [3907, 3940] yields 1.90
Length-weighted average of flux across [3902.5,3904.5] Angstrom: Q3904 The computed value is 22.9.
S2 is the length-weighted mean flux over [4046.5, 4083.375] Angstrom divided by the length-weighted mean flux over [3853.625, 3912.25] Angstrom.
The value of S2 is 1.62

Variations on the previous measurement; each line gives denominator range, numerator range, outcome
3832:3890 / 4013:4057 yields 1.94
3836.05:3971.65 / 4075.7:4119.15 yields 1.75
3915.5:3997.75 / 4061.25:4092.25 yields 1.63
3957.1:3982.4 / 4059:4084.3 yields 1.76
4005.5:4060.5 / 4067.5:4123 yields 0.96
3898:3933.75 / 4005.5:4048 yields 1.69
